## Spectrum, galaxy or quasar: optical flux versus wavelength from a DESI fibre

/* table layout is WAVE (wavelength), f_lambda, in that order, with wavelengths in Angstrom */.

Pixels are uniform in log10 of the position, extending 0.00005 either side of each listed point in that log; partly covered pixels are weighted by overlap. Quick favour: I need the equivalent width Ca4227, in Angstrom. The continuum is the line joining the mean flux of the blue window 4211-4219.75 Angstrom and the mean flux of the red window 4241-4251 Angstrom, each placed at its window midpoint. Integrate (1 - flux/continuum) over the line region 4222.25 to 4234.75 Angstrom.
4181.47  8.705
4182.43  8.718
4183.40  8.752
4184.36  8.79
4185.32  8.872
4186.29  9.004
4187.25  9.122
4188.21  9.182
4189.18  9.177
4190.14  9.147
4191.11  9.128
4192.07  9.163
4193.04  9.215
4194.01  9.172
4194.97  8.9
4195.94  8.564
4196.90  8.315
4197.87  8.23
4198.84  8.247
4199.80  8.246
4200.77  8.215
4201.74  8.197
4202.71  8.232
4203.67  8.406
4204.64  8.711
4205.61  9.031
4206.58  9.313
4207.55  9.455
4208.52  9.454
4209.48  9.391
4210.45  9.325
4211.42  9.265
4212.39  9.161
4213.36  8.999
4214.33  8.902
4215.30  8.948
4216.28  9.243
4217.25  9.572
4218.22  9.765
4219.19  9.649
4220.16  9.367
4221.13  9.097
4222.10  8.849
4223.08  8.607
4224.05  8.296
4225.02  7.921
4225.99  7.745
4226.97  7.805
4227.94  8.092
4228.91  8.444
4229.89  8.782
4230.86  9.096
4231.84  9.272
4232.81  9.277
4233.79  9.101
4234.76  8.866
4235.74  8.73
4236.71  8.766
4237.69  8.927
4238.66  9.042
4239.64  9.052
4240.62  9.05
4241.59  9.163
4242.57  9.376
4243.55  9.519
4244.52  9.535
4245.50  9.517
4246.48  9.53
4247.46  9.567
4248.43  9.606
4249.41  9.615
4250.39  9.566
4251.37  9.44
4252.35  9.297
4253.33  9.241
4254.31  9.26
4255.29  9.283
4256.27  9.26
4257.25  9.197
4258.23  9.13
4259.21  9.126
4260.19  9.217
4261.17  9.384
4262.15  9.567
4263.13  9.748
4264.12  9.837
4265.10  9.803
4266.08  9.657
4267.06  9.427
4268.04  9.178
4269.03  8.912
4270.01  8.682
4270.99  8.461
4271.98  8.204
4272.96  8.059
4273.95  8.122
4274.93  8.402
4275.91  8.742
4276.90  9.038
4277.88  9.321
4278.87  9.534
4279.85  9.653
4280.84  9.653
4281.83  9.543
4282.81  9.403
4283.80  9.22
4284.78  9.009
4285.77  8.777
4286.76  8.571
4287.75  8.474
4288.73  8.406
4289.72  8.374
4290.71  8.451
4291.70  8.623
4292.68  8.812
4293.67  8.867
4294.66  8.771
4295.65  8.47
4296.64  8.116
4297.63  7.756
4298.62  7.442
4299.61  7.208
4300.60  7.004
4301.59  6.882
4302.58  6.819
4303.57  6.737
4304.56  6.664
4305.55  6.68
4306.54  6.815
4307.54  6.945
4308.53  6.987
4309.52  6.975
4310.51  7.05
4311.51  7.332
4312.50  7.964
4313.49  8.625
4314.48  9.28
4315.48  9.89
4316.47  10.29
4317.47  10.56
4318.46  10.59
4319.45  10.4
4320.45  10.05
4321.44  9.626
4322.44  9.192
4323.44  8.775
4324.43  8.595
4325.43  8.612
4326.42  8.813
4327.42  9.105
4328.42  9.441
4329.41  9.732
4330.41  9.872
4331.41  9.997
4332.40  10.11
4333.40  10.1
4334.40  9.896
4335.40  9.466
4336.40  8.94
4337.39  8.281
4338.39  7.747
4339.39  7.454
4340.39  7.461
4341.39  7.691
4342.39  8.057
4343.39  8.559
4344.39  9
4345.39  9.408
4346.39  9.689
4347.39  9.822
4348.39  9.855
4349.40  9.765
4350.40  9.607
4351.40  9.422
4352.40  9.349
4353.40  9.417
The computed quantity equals 1.09 Angstrom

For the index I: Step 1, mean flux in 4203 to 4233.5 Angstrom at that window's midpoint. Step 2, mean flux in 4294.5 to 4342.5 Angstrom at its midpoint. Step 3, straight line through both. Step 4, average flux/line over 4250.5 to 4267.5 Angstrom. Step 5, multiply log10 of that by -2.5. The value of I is -0.079 mag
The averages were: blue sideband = 8.94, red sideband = 8.48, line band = 9.41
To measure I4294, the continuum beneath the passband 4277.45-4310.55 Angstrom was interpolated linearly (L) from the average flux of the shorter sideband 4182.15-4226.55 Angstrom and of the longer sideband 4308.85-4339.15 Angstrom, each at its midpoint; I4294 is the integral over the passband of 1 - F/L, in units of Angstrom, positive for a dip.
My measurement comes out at 3.5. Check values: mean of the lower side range 8.89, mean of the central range 8.13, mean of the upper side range 9.15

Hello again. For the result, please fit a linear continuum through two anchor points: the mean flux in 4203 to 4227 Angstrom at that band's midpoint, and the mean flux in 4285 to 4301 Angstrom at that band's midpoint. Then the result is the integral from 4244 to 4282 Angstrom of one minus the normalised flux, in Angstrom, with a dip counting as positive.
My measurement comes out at -3.1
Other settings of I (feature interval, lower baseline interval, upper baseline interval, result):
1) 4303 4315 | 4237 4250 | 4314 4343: 0.25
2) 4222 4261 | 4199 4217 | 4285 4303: -0.05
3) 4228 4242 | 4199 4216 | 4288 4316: -0.05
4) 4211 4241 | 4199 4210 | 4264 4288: 0.00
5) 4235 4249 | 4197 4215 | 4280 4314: -0.09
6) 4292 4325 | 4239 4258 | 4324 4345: 0.10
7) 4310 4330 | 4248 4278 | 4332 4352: -0.02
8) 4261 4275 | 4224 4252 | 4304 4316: -0.08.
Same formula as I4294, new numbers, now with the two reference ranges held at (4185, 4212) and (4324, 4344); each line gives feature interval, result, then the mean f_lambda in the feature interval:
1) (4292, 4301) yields 0.8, 8.08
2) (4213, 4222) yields -0.4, 9.27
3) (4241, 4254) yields -0.8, 9.45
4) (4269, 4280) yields 0.2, 8.73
